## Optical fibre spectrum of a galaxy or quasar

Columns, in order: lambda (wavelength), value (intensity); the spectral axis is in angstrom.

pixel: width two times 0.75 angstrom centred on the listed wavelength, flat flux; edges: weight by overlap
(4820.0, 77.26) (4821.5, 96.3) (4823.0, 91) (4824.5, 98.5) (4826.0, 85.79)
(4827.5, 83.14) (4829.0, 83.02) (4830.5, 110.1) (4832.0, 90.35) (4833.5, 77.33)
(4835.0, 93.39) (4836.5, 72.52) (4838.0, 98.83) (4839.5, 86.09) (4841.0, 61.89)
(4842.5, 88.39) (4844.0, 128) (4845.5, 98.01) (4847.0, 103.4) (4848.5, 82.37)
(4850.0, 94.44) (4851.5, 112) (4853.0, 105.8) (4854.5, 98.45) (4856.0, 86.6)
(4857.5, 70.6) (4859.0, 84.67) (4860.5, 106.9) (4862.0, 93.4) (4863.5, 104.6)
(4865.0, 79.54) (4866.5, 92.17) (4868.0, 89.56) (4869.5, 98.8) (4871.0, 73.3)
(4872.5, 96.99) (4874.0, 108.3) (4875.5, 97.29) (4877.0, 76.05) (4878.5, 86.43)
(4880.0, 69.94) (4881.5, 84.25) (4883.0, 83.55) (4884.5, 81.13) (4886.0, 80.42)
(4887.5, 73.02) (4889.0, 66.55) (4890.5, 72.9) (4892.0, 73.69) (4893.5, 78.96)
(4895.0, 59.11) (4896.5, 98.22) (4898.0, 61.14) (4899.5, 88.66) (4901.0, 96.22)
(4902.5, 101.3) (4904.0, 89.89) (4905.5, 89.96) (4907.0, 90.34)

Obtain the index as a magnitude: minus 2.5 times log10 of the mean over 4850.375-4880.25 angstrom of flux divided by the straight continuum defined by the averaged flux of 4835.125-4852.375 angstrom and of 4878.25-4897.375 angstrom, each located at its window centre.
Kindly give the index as -0.079 mag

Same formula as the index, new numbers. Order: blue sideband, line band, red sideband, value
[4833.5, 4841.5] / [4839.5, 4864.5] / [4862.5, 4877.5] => -0.09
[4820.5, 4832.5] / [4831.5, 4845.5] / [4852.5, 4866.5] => 0.04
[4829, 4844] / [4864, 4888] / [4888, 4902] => -0.06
